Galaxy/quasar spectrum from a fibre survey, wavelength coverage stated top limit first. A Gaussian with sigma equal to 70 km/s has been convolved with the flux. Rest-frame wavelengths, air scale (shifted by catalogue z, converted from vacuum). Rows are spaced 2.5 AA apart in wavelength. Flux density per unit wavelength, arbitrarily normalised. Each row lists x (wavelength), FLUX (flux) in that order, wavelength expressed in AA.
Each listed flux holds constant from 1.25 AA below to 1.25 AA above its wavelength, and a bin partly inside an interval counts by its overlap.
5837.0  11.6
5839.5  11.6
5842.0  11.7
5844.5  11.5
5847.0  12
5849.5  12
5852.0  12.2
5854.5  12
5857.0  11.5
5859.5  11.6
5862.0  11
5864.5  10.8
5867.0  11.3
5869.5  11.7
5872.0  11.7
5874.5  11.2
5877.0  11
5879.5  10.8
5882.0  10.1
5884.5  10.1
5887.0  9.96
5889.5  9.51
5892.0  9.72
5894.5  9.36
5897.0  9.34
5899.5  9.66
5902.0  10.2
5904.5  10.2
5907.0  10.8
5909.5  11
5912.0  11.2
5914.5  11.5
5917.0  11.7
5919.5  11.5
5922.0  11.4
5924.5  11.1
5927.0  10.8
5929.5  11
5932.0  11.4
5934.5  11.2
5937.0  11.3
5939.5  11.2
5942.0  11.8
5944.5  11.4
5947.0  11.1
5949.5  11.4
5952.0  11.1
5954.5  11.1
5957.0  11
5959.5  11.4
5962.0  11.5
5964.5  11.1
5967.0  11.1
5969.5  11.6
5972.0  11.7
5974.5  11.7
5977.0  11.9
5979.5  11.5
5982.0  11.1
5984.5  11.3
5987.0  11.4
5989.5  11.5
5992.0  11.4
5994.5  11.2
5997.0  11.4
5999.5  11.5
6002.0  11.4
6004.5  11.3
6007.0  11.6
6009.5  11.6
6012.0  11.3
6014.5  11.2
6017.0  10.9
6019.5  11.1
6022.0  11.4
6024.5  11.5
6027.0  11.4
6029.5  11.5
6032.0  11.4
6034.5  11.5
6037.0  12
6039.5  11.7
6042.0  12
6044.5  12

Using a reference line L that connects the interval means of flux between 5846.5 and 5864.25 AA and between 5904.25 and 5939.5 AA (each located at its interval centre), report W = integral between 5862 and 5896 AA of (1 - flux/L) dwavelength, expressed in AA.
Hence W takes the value 2.8 AA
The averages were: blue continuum 11.7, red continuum 11.2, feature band 10.6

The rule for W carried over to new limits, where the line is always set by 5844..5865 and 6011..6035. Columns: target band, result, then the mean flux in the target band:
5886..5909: 3.3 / 9.9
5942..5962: 0.3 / 11.3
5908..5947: 0.7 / 11.3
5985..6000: 0.0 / 11.4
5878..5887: 1.0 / 10.3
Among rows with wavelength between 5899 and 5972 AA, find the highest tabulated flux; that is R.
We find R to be 11.8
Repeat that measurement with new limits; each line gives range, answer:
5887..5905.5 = 10.2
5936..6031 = 11.9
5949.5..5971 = 11.6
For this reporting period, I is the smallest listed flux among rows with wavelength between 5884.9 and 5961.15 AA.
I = 9.34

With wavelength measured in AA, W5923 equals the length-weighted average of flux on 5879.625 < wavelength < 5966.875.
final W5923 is 10.8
